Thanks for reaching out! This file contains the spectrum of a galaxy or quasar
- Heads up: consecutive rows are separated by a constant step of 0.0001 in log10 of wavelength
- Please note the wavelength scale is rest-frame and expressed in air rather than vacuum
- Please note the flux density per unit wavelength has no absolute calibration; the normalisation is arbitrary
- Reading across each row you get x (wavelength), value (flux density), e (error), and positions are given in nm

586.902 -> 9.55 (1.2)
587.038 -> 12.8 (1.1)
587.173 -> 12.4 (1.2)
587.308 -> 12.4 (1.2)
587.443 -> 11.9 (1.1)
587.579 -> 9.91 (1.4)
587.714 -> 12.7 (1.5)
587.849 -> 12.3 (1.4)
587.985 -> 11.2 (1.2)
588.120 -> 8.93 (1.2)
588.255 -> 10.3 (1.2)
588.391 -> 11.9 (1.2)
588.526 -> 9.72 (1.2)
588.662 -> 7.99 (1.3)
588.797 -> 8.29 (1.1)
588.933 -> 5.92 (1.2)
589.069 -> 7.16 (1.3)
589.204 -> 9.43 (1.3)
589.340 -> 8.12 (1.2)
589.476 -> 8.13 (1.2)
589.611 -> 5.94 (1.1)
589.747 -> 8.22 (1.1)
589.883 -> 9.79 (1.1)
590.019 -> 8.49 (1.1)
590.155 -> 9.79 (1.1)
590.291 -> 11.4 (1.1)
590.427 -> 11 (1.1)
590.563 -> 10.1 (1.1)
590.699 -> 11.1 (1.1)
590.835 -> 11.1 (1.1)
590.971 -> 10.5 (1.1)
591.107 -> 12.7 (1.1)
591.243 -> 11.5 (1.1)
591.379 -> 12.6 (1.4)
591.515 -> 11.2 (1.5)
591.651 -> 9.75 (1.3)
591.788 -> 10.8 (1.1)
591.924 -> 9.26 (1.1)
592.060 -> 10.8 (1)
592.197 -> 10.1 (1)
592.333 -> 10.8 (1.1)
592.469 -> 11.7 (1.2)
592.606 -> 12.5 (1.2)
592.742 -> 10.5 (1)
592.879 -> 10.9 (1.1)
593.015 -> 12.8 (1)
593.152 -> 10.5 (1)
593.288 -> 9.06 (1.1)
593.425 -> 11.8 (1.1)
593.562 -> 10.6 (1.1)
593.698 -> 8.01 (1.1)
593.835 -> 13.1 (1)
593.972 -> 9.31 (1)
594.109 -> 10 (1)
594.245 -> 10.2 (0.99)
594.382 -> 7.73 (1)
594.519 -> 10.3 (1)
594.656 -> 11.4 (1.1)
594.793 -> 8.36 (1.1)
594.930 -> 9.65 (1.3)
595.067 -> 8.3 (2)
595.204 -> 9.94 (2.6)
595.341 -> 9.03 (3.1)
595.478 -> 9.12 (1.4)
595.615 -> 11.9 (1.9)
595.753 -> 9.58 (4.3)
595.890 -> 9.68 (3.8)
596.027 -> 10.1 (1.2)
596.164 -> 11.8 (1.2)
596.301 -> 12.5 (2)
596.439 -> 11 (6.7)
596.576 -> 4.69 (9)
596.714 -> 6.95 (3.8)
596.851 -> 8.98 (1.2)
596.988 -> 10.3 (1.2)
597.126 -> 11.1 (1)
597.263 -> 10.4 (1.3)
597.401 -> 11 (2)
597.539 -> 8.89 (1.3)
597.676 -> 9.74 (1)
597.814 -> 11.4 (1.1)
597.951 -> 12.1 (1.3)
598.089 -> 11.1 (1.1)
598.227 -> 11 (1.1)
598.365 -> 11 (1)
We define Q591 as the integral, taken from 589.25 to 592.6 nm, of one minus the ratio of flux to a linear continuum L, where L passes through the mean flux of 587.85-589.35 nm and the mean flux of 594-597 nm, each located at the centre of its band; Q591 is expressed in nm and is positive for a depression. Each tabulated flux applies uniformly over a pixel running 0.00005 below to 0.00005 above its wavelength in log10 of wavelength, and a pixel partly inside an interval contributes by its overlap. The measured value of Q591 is -0.33 nm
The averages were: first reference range 9.18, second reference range 9.6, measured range 10.2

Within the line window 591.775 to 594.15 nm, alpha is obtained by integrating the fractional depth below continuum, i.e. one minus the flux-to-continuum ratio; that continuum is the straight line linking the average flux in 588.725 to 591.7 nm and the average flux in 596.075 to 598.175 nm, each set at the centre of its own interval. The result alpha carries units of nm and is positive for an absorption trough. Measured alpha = -0.208 nm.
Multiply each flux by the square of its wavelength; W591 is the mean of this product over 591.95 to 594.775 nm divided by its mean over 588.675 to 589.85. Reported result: 1.38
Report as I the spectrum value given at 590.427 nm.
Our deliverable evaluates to 11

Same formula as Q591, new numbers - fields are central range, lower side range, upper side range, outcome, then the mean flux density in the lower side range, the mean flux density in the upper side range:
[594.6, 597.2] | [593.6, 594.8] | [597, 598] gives 0.146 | 9.92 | 10.6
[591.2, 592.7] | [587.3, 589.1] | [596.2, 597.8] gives -0.167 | 10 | 9.7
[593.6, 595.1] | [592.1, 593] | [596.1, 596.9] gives 0.089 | 11.2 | 9.31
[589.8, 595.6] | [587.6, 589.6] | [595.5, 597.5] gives -0.460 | 9.35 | 9.96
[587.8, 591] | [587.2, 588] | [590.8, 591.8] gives 0.591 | 11.8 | 11.3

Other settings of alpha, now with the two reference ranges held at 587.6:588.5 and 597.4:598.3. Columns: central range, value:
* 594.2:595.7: 0.168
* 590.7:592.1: -0.008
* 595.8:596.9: 0.134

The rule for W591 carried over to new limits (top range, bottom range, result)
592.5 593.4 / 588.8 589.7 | 1.49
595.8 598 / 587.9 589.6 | 1.16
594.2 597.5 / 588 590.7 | 1.10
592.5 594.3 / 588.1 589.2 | 1.24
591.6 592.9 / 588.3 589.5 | 1.27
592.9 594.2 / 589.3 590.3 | 1.25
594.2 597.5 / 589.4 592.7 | 0.95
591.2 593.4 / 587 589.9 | 1.14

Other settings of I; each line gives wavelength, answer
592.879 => 10.9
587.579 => 9.91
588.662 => 7.99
